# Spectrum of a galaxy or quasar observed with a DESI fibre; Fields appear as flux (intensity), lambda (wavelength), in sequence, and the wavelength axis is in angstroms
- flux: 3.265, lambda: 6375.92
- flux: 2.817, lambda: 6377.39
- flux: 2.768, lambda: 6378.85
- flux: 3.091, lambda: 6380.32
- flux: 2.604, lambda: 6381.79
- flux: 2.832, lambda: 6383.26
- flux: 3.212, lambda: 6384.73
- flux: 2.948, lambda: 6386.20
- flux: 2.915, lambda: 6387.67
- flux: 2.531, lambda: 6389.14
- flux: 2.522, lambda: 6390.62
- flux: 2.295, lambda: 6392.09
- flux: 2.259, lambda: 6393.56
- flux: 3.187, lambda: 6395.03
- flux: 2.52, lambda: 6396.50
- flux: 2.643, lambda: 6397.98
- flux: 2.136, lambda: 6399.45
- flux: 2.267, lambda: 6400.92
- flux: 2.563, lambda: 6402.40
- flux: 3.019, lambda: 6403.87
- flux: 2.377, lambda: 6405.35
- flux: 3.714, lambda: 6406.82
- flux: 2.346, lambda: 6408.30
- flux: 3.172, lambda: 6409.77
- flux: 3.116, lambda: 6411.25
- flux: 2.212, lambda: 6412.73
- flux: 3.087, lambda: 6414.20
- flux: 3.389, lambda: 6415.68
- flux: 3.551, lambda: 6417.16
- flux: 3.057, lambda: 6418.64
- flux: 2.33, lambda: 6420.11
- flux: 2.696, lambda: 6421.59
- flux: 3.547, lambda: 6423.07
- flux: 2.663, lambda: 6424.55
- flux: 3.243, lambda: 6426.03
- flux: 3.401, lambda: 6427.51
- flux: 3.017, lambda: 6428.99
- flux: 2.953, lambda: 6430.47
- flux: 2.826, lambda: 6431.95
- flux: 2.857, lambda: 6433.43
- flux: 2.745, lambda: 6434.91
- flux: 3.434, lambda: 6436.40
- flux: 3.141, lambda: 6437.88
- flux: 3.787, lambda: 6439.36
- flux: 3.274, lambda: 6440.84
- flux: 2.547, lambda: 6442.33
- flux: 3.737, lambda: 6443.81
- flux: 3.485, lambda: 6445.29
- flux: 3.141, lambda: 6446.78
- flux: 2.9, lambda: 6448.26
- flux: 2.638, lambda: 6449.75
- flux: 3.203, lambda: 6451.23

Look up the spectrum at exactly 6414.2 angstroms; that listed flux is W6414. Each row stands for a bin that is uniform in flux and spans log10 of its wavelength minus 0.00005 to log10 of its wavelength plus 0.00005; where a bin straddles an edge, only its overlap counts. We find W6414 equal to 3.087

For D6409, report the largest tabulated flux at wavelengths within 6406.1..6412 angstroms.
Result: 3.714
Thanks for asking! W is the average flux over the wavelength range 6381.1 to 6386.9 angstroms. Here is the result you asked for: 2.9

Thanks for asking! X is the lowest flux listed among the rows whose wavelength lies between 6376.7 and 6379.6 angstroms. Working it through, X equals 2.768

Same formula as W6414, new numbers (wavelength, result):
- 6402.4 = 2.563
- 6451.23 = 3.203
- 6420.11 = 2.33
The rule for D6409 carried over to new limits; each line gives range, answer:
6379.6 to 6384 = 3.091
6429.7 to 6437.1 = 3.434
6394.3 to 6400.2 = 3.187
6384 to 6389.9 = 3.212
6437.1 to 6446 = 3.787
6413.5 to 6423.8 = 3.551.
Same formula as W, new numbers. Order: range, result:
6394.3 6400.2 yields 2.62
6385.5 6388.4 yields 2.93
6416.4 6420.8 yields 2.99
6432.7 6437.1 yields 3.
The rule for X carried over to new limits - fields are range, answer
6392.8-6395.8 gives 2.259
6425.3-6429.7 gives 3.017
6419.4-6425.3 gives 2.33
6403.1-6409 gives 2.346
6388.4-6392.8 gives 2.295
